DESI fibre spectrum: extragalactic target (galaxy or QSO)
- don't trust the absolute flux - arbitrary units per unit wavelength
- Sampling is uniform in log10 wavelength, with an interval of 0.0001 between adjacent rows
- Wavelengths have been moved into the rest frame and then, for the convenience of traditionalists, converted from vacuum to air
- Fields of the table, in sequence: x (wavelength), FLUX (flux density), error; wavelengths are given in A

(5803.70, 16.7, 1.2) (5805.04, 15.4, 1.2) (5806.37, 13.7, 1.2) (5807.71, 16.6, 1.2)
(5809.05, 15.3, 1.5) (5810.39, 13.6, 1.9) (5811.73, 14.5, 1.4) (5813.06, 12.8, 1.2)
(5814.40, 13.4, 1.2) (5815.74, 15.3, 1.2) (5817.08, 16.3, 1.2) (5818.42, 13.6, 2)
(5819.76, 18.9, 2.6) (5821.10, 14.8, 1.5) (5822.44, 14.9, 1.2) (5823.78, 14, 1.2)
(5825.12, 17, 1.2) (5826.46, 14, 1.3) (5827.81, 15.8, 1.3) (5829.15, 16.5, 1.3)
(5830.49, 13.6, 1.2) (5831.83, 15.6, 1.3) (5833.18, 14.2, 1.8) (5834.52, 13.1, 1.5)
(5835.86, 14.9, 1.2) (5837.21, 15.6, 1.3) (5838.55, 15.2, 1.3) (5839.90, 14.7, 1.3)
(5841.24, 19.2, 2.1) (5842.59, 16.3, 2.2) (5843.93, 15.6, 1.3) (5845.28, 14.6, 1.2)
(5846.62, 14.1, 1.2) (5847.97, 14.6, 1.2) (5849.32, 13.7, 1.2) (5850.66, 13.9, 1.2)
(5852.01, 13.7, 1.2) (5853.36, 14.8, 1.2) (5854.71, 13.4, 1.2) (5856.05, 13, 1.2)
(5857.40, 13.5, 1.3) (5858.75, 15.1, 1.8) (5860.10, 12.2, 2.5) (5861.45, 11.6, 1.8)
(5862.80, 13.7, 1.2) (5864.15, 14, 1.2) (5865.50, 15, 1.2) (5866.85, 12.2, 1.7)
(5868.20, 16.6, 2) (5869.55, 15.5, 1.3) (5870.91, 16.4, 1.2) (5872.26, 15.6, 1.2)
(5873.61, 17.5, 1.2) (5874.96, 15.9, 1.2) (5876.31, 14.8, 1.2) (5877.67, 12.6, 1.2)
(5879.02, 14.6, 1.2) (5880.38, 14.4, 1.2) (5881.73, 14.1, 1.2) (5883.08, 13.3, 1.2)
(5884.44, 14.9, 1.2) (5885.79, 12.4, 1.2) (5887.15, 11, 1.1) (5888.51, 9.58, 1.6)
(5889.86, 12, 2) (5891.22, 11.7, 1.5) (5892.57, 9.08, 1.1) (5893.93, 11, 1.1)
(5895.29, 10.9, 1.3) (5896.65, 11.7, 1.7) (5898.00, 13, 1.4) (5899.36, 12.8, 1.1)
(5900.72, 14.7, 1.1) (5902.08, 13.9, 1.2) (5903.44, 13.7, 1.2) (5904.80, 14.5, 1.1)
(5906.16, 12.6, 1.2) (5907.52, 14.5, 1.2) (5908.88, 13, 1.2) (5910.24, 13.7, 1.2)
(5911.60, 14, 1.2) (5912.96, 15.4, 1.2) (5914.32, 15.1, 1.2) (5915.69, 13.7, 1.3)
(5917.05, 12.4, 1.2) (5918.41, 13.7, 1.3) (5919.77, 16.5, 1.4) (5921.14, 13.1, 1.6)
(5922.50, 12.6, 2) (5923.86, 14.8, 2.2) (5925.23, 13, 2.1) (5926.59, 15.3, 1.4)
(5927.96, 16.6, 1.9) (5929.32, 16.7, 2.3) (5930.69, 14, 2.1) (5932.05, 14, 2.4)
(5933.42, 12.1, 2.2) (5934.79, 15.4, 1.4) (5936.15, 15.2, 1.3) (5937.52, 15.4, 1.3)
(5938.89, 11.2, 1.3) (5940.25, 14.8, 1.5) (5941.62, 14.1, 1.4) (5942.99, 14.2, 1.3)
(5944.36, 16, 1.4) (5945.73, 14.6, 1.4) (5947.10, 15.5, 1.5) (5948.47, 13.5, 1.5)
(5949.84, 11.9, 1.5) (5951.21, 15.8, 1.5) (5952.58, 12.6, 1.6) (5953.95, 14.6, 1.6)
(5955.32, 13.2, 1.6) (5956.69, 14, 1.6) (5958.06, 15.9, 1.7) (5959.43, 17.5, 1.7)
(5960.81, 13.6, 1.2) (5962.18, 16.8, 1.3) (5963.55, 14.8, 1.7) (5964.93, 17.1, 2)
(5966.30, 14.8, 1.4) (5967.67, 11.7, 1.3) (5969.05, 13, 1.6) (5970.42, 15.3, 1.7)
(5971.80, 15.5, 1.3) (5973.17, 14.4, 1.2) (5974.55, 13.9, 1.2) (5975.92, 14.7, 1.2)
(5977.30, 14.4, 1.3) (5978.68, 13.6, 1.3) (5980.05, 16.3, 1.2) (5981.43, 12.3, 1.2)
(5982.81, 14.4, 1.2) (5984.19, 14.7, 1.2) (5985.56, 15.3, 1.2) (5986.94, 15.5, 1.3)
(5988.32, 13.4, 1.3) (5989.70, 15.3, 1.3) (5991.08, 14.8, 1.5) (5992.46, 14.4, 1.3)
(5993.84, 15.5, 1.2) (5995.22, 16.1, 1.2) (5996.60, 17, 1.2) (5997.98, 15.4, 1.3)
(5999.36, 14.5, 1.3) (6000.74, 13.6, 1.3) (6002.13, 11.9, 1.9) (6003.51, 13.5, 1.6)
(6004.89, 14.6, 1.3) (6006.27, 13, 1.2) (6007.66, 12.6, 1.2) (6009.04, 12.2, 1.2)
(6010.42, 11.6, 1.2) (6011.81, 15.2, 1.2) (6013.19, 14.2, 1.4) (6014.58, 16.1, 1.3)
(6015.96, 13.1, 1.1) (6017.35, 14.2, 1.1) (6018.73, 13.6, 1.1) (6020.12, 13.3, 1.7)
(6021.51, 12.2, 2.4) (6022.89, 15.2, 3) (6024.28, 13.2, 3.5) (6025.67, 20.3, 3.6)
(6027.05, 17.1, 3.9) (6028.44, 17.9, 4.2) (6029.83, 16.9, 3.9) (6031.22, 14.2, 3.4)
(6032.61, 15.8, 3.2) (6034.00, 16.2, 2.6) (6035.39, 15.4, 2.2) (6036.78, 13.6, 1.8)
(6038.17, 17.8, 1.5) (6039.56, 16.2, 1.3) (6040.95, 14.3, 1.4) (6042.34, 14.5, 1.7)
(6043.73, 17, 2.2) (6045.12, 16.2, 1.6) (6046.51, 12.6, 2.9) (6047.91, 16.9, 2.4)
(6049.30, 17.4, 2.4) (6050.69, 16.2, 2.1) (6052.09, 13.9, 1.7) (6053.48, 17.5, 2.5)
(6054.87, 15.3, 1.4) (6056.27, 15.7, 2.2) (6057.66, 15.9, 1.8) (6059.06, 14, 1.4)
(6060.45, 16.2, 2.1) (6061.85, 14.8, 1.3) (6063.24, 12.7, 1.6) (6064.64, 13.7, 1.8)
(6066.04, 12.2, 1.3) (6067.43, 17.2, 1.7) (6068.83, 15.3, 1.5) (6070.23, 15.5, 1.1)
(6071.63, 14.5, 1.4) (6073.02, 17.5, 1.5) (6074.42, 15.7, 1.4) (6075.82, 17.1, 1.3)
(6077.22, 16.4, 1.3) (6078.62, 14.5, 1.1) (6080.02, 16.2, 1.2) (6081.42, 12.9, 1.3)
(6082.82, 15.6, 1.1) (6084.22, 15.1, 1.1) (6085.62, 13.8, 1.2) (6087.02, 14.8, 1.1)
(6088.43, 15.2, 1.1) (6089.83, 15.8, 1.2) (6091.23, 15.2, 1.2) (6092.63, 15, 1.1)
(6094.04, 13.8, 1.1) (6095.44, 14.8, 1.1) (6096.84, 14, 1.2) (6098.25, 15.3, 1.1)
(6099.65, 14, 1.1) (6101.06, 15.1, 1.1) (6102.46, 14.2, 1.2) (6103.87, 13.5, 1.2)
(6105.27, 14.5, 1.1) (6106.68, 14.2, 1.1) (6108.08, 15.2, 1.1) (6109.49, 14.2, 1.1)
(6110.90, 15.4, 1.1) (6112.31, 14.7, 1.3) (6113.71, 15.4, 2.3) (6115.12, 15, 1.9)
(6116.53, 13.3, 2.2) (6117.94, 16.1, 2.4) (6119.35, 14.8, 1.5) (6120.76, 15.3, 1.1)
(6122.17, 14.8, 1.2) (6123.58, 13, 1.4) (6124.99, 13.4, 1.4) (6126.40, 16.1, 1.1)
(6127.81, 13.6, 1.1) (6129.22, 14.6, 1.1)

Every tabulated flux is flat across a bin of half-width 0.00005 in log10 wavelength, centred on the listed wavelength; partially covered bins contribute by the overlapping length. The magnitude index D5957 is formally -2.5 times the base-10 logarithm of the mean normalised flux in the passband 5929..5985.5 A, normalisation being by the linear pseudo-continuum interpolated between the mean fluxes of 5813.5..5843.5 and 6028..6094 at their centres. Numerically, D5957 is 0.06 mag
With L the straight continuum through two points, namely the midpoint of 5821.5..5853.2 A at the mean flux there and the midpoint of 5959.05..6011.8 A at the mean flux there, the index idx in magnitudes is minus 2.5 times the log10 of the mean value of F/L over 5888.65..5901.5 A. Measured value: 0.24 mag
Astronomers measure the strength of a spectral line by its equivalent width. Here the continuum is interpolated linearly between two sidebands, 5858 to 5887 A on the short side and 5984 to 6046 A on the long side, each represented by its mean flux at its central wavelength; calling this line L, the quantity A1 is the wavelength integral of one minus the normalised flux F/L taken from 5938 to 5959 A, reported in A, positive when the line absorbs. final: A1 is 0.6 A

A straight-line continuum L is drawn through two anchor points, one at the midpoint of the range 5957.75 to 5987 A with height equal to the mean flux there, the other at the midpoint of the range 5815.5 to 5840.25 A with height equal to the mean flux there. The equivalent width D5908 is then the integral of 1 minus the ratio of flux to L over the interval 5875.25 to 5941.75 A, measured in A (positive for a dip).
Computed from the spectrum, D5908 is 6.2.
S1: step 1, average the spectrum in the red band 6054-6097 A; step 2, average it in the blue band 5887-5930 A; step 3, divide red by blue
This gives 1.1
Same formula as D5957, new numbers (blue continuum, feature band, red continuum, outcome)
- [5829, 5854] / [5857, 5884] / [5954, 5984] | 0.03 mag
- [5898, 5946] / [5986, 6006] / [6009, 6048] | 0.01 mag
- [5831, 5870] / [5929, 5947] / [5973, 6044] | 0.01 mag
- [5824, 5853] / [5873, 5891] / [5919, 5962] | 0.09 mag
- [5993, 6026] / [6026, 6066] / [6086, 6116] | -0.08 mag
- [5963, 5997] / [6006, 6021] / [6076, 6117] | 0.09 mag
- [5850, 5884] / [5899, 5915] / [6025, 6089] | 0.04 mag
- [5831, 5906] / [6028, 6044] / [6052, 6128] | -0.08 mag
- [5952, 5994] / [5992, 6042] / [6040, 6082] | 0.02 mag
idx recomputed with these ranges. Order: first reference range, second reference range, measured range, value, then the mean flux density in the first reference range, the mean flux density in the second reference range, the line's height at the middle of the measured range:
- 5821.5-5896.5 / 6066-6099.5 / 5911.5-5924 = 0.02 mag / 14.1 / 15.2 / 14.4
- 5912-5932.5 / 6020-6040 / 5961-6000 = 0.03 mag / 14.5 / 15.7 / 15.2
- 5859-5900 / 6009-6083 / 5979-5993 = 0.00 mag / 13.4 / 15.2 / 14.6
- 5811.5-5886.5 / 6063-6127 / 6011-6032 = -0.02 mag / 14.7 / 14.8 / 14.8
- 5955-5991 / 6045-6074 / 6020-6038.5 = -0.04 mag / 14.7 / 15.3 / 15.1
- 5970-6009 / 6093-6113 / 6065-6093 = -0.06 mag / 14.5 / 14.5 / 14.5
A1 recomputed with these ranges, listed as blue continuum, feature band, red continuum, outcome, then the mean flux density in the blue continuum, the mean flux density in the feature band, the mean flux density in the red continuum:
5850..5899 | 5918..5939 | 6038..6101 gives -0.75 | 13.5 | 14.4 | 15.2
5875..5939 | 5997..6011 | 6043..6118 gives 0.99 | 13.5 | 13.4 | 15.1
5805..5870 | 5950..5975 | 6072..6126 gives 0.21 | 14.7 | 14.6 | 14.9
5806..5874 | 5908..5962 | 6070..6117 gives 1.74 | 14.8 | 14.4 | 14.9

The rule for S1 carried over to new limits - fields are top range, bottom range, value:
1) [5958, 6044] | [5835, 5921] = 1.06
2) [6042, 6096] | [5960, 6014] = 1.06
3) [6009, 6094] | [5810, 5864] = 1.04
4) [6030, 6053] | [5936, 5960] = 1.08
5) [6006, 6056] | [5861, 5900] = 1.13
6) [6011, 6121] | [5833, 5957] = 1.08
